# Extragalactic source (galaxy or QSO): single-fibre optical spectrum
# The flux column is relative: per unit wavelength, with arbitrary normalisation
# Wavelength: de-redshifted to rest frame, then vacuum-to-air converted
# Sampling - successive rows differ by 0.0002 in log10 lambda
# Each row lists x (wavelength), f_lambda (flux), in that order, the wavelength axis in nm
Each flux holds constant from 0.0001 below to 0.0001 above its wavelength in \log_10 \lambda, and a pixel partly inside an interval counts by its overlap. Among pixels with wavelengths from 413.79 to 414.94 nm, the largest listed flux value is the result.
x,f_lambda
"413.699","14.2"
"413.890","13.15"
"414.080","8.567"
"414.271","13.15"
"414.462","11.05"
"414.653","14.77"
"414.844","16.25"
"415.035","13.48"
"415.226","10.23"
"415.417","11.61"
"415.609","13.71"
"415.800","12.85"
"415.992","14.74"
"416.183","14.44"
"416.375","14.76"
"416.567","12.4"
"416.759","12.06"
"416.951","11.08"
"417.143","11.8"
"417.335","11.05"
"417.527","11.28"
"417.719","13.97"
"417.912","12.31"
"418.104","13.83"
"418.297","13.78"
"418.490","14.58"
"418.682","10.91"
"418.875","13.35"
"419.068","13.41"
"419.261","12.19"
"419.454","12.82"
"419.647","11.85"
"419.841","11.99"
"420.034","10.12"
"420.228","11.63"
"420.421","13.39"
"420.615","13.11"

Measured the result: 16.25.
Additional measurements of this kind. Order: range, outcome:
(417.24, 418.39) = 13.97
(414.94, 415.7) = 13.71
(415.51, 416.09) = 14.74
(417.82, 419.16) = 14.58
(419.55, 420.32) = 11.99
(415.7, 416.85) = 14.76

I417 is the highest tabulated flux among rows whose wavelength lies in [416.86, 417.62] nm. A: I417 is 11.8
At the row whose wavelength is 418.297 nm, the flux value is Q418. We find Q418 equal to 13.78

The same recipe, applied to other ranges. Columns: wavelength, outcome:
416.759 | 12.06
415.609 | 13.71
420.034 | 10.12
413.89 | 13.15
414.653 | 14.77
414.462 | 11.05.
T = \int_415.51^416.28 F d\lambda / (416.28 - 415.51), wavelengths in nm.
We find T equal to 13.9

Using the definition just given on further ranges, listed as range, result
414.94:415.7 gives 12.2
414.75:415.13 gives 14.9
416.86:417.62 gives 11.3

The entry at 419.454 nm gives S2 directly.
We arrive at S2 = 12.82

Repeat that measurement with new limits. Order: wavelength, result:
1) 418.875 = 13.35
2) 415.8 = 12.85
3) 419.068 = 13.41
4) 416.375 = 14.76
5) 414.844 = 16.25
